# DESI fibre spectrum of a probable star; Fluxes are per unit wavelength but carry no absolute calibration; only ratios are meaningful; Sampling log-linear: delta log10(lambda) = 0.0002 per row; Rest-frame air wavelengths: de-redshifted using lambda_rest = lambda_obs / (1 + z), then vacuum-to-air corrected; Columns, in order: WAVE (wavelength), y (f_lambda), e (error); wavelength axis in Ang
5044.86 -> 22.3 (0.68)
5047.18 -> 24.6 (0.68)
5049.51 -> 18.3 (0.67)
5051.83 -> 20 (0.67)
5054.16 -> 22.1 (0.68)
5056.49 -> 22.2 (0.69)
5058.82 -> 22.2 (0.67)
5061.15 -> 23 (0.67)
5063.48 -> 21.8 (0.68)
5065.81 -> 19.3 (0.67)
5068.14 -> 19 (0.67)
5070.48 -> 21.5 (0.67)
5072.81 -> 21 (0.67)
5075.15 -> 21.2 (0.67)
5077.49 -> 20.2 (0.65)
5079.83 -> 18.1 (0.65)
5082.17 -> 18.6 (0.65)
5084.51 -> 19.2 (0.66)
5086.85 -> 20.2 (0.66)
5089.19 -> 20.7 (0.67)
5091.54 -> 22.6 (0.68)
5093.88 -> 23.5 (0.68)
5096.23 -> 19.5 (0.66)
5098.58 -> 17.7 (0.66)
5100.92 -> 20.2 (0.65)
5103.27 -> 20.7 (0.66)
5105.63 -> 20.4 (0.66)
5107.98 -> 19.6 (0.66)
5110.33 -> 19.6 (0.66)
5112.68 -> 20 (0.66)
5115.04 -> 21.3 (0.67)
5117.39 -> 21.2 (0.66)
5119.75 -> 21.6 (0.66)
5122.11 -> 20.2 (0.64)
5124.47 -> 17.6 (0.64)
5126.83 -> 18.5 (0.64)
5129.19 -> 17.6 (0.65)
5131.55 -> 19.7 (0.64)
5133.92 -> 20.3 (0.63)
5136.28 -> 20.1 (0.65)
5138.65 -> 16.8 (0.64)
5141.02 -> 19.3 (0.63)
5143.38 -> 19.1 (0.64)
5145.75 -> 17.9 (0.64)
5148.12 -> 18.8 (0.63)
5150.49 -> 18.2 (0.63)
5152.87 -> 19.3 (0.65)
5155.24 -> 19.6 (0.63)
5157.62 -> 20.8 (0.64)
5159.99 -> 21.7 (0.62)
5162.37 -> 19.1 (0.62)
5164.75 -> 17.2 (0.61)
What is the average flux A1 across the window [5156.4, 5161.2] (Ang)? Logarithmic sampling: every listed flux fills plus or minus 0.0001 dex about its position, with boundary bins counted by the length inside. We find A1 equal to 21.2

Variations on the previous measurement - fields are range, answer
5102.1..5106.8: 20.5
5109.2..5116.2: 20.3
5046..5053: 21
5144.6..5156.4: 18.8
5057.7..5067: 21.6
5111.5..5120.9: 21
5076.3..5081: 19.1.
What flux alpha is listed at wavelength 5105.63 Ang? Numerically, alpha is 20.4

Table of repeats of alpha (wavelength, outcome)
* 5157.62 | 20.8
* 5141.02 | 19.3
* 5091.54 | 22.6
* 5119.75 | 21.6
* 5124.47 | 17.6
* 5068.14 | 19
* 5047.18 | 24.6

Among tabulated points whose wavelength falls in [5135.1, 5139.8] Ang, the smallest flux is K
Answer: 16.8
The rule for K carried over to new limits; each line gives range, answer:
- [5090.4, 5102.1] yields 17.7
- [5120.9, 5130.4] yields 17.6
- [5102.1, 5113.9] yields 19.6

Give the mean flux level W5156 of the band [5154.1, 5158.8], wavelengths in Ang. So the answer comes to 20.2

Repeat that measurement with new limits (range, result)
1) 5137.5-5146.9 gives 18.3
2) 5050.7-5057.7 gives 21.4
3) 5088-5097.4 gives 21.6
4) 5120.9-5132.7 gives 18.7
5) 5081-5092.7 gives 20.3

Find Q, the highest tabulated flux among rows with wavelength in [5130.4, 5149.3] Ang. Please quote 20.3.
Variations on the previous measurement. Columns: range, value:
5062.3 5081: 21.8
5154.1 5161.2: 21.7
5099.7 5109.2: 20.7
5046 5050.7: 24.6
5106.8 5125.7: 21.6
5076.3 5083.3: 20.2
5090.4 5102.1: 23.5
